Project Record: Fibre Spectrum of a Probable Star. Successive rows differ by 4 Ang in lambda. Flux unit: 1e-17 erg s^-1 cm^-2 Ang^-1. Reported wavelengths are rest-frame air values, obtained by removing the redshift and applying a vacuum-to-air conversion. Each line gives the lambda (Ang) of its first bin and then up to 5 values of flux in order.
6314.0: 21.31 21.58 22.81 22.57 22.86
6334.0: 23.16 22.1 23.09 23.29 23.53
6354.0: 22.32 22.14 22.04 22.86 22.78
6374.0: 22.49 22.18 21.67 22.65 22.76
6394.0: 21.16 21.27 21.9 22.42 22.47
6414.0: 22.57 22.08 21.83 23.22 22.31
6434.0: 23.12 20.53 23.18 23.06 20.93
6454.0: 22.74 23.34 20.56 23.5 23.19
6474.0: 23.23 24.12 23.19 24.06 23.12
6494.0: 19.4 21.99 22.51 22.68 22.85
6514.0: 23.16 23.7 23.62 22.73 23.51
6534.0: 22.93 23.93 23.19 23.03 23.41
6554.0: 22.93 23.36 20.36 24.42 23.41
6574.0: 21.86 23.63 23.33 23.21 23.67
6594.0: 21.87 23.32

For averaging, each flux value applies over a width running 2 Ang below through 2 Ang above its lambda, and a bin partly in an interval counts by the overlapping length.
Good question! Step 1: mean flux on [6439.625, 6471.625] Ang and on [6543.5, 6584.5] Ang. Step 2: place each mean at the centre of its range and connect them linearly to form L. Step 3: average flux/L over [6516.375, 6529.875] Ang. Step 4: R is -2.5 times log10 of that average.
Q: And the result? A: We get -0.03 mag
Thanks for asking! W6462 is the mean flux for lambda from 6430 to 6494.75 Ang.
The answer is 22.6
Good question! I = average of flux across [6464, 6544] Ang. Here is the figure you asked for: 23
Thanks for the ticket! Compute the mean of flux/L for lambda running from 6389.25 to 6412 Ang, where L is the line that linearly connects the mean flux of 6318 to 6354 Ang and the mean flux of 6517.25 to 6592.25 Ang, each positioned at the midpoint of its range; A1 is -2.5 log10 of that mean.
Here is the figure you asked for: 0.05 mag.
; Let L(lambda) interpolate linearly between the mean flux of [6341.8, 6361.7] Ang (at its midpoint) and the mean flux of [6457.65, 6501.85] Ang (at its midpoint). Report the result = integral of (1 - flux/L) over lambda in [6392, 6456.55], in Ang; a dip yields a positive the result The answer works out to 1.5 Ang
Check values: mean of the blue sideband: 22.8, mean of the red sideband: 22.7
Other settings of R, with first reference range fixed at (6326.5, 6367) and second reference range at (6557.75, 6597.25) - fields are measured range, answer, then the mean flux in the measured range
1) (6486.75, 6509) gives 0.036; 22.1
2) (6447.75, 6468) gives 0.028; 22.2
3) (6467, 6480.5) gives -0.032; 23.5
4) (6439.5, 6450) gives 0.011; 22.6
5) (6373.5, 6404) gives 0.038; 22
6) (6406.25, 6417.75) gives 0.016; 22.4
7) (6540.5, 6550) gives -0.014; 23.2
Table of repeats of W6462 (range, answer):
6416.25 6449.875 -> 22.3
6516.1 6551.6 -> 23.3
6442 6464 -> 22.2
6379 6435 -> 22.2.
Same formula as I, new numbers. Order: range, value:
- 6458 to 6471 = 22.5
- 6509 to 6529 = 23.2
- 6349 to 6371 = 22.6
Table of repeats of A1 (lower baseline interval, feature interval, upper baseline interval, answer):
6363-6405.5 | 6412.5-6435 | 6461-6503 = -0.01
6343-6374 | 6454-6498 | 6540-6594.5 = 0.01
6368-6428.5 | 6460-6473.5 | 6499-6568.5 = 0.01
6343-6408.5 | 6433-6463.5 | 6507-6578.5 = 0.02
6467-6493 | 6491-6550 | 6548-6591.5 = 0.02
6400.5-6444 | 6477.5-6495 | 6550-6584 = -0.01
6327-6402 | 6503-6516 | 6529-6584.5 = 0.00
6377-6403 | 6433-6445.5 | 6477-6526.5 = 0.00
